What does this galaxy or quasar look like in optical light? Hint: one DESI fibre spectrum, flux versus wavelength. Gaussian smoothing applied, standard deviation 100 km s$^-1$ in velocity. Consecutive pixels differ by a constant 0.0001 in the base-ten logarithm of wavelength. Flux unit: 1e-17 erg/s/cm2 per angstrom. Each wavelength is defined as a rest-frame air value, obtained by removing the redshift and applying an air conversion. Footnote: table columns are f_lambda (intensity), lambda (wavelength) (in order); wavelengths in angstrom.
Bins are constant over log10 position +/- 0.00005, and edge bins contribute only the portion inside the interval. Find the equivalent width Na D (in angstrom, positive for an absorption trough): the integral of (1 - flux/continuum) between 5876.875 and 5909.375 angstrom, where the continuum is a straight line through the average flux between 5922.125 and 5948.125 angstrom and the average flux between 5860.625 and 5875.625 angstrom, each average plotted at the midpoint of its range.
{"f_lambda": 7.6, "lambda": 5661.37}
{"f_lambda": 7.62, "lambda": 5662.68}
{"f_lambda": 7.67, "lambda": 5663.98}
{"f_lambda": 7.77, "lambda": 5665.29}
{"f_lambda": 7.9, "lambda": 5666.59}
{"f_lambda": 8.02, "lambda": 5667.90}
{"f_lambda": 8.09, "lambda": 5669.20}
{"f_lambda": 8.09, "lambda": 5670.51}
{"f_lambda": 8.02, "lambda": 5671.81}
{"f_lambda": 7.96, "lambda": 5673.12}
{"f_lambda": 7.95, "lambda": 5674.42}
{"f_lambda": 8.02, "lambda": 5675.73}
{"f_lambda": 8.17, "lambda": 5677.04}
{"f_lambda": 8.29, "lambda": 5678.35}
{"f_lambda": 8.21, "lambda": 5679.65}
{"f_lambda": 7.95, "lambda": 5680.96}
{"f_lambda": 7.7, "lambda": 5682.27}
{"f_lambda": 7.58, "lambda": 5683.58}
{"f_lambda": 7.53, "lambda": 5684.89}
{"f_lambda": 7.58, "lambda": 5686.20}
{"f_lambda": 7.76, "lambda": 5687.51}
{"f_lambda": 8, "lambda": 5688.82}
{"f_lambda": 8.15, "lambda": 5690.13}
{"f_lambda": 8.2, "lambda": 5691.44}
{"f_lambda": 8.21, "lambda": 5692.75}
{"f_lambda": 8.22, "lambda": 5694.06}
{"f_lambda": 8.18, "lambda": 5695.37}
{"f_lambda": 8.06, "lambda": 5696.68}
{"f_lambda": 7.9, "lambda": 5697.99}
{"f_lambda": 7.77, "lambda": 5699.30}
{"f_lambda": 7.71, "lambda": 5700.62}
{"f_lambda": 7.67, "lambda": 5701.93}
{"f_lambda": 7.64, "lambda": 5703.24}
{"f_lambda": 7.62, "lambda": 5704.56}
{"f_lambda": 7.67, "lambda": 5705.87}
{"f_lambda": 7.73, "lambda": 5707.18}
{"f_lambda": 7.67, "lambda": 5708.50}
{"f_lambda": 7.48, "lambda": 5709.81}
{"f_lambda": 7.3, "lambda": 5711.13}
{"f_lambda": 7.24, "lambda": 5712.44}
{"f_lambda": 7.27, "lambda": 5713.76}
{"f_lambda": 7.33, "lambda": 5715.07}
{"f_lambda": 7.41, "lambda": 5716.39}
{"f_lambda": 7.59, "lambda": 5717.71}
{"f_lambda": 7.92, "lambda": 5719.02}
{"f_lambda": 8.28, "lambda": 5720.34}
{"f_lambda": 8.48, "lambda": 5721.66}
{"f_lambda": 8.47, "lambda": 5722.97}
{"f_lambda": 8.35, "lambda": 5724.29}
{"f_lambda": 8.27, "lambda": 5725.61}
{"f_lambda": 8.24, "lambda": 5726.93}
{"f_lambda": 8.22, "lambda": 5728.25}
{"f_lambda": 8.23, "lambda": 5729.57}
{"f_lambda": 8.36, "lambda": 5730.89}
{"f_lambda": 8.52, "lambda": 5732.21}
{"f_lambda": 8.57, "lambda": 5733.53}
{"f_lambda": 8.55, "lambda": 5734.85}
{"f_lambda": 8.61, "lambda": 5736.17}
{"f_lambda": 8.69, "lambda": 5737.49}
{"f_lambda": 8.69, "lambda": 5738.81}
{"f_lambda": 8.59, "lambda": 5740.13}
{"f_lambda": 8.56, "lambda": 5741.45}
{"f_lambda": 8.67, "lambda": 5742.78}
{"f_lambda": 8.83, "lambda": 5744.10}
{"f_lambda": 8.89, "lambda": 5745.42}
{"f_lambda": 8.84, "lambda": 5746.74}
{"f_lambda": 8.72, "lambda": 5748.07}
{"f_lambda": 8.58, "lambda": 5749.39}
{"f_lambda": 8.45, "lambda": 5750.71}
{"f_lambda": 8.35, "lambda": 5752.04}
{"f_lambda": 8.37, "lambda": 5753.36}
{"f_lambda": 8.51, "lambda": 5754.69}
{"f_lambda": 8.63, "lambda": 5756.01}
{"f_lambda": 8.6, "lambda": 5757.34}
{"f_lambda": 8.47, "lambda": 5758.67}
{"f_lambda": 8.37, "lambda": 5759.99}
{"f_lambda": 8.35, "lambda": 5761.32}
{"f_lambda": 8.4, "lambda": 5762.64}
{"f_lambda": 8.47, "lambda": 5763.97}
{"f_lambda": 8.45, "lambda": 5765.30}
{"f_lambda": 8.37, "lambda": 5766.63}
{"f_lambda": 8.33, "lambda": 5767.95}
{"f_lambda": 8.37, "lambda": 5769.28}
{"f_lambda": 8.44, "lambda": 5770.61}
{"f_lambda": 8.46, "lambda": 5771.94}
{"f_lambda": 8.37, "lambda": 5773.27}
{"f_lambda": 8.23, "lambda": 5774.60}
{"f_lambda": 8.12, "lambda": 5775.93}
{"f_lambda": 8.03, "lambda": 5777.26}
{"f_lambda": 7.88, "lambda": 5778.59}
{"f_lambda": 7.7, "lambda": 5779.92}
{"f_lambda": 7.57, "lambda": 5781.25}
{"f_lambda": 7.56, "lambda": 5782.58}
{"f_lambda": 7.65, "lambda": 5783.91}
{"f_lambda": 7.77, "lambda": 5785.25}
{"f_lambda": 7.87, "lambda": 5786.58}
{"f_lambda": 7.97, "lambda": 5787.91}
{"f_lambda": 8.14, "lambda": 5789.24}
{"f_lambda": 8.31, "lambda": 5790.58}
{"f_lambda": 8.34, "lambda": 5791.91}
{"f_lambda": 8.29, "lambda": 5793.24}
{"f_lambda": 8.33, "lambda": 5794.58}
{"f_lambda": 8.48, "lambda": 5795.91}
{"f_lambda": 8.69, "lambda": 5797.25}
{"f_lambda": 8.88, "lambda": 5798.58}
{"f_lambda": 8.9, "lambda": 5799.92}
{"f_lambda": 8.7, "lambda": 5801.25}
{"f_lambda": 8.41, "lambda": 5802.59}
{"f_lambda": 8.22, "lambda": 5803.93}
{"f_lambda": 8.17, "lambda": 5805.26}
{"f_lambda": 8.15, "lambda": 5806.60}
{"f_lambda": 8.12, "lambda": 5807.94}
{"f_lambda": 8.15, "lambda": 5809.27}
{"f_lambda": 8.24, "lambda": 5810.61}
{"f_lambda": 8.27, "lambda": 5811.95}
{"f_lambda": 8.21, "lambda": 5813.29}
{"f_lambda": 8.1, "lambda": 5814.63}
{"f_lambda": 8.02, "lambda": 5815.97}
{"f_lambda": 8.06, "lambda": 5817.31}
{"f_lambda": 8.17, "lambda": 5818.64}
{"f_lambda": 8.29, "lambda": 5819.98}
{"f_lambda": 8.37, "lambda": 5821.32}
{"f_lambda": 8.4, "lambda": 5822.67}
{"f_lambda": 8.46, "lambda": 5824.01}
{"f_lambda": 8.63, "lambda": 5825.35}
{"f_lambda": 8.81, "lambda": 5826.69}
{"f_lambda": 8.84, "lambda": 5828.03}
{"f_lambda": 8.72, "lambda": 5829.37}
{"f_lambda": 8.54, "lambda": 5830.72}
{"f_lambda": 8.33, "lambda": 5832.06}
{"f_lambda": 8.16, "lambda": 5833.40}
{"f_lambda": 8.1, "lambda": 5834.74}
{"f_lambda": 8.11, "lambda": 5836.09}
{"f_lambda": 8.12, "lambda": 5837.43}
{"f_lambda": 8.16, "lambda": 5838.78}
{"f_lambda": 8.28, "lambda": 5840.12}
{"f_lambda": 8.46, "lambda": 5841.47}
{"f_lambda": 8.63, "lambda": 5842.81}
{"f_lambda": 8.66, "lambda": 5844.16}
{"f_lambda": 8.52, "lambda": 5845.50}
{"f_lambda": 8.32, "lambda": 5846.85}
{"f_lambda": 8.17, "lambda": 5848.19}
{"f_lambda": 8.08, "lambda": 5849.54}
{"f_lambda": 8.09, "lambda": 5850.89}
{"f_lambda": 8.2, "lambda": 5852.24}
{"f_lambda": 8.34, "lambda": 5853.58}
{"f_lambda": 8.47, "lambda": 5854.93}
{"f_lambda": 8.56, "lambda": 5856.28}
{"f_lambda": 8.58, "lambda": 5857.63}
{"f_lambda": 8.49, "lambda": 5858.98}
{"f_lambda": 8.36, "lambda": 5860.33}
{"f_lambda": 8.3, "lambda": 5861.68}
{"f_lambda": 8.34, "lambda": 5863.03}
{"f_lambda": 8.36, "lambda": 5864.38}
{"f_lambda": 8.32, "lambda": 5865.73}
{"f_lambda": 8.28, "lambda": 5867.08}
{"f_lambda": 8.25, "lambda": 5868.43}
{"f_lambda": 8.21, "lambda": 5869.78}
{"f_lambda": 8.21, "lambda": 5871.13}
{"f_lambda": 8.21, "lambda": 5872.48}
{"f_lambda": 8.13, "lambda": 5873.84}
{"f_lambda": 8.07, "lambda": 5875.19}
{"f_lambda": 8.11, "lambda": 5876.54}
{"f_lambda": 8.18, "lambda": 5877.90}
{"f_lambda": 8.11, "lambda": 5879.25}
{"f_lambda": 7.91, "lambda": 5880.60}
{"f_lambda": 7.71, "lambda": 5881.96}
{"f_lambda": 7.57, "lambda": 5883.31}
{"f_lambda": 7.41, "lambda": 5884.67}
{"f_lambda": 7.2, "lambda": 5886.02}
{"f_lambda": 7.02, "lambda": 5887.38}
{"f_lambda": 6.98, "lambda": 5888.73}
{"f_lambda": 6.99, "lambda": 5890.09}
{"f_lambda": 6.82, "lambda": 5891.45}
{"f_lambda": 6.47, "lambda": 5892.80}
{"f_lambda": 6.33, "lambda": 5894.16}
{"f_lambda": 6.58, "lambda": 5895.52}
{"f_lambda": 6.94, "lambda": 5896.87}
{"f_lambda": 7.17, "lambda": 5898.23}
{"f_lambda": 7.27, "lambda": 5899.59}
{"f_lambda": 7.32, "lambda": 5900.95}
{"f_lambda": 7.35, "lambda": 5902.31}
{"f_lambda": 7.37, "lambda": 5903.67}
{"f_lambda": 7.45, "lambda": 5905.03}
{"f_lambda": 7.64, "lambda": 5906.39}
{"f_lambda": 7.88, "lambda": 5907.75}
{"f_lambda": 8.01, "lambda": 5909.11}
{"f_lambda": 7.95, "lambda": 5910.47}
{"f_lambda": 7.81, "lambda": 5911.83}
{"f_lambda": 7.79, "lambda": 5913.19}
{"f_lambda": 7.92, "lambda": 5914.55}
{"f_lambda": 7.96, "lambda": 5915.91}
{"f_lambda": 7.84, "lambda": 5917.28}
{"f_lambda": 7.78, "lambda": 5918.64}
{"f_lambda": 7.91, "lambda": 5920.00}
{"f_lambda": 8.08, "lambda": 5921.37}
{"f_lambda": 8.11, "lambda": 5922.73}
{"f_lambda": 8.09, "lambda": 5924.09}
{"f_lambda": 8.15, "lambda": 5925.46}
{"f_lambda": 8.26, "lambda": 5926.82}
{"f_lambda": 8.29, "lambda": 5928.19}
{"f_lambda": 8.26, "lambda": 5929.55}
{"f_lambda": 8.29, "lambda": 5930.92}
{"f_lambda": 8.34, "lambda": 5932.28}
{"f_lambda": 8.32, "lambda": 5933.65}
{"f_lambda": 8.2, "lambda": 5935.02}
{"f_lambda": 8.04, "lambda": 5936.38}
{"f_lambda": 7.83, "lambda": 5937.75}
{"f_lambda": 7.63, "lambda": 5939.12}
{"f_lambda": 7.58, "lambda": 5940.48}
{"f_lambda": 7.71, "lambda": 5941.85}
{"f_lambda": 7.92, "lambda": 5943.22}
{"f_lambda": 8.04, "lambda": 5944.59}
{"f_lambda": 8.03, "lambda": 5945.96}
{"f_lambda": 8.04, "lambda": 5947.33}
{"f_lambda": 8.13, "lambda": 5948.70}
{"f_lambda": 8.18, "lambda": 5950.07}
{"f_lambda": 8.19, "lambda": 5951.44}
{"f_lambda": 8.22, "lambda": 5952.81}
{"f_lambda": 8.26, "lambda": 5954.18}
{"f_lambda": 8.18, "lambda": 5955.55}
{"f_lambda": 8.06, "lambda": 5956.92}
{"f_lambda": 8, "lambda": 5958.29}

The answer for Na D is 3.42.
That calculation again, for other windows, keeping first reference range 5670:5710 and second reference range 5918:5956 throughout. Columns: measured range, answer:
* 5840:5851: -0.5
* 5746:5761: -1.1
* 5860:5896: 1.4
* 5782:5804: -0.8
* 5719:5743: -1.6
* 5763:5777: -0.7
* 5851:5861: -0.5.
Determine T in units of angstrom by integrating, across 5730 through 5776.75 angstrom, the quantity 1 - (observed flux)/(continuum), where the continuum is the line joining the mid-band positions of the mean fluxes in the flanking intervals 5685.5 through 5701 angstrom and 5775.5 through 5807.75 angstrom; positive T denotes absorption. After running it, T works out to -2.4 angstrom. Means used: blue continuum 7.98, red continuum 8.17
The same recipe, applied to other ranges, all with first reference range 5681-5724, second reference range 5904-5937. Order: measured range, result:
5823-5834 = -0.9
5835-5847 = -0.6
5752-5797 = -2.0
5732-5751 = -2.0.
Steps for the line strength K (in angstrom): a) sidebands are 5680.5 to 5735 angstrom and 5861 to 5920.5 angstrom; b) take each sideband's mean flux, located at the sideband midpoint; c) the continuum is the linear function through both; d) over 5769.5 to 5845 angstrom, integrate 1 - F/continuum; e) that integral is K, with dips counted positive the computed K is -4.8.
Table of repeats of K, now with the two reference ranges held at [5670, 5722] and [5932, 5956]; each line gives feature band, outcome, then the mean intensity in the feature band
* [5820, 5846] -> -1.59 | 8.43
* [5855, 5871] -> -0.79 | 8.37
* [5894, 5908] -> 1.37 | 7.22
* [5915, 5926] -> 0.05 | 7.98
